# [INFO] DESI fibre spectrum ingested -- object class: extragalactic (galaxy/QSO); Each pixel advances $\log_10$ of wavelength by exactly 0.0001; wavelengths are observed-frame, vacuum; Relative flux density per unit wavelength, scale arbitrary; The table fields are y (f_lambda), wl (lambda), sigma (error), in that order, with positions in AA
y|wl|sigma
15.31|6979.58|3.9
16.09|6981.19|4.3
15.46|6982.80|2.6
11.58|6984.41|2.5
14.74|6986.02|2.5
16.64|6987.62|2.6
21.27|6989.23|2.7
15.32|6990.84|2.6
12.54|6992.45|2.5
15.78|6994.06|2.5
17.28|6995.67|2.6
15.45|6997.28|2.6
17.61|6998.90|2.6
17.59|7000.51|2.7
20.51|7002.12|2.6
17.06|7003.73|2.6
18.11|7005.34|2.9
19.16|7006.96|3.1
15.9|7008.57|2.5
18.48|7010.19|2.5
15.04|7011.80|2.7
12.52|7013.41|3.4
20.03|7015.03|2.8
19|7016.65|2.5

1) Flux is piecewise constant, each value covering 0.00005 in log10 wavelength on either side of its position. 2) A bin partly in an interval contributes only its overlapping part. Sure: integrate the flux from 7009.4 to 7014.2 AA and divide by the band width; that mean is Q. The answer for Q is 15.4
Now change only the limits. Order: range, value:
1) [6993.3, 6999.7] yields 16.5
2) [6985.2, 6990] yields 17.5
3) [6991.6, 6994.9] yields 14.2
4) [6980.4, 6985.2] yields 14.4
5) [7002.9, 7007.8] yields 18.1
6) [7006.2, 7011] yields 17.8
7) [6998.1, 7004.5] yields 18.2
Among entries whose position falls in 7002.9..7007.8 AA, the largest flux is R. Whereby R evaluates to 19.16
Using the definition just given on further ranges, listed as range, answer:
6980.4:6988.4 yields 16.64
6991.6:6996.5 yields 17.28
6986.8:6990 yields 21.27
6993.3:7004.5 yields 20.51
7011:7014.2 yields 15.04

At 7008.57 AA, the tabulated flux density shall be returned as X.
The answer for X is 15.9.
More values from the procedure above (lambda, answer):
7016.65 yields 19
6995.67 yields 17.28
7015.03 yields 20.03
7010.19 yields 18.48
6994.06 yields 15.78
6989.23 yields 21.27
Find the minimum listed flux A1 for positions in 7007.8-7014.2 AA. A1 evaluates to 12.52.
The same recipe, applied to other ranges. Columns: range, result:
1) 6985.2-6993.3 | 12.54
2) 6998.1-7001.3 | 17.59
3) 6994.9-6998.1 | 15.45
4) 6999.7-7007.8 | 17.06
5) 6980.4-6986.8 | 11.58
